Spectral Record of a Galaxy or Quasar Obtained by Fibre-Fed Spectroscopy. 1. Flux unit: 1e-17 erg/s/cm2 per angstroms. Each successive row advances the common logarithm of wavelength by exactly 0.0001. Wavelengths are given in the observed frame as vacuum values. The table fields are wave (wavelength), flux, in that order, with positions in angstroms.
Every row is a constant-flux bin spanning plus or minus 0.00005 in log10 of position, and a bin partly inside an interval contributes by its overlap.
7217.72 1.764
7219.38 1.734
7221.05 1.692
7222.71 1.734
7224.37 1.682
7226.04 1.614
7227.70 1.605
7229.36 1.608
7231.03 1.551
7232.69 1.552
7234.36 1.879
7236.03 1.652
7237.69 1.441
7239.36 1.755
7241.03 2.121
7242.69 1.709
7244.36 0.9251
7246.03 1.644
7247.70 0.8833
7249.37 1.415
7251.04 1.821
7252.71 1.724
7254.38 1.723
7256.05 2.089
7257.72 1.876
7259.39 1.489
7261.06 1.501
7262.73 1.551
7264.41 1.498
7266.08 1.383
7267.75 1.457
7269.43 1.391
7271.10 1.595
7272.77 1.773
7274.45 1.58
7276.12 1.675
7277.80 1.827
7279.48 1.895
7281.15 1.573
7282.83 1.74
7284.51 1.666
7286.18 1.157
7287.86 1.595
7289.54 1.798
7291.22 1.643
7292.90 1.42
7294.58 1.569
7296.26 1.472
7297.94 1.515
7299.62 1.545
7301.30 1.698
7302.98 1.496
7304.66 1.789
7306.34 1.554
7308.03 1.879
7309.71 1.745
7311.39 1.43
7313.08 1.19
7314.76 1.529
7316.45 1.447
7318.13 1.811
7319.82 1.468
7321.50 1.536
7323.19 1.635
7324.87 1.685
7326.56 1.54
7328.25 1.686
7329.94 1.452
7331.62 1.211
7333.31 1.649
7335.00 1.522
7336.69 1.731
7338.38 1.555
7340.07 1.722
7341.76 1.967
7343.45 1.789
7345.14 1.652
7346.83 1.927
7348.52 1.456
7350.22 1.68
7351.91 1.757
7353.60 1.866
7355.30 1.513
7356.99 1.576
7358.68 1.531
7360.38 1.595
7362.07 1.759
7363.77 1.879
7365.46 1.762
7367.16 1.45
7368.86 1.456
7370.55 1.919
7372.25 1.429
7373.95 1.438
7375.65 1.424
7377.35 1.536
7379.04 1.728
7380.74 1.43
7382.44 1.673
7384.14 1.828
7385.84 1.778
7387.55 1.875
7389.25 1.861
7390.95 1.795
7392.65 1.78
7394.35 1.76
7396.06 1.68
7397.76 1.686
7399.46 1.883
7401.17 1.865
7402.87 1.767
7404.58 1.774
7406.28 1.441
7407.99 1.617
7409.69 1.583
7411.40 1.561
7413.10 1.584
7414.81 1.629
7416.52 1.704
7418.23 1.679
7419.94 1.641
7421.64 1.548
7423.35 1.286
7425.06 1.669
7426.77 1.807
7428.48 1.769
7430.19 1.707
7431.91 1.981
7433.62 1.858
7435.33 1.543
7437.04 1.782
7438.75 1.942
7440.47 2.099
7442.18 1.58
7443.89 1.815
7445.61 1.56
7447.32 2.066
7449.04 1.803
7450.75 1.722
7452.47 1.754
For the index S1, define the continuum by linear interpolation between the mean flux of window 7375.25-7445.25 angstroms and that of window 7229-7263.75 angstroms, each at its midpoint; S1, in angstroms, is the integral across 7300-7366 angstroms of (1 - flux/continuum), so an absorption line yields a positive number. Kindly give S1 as 1.3 angstroms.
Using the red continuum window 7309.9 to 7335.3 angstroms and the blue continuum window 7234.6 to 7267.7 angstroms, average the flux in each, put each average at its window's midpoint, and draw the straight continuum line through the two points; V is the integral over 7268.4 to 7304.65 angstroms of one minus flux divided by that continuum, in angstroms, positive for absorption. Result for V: -1.1 angstroms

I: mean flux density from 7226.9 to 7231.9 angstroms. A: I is 1.59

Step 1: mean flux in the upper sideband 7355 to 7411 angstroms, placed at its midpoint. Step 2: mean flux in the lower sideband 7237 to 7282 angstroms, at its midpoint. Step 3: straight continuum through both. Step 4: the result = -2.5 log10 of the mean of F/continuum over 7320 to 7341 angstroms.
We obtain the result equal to 0.04 mag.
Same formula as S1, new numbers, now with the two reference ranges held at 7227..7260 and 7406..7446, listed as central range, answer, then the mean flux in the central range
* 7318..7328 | 0.3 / 1.6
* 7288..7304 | 0.6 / 1.58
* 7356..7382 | 1.1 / 1.6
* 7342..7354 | -0.6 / 1.74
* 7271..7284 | -0.6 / 1.71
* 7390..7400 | -0.5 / 1.76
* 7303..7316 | 0.5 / 1.58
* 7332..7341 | 0.2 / 1.62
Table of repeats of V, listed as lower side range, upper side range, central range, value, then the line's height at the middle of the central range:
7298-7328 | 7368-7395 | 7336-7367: -1.3 angstroms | 1.63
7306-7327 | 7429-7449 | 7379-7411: 0.0 angstroms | 1.73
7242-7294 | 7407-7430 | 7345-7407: -2.7 angstroms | 1.61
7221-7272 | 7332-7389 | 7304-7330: 0.8 angstroms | 1.64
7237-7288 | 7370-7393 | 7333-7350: -0.5 angstroms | 1.65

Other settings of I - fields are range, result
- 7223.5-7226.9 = 1.65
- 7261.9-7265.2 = 1.52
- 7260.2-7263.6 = 1.52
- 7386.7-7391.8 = 1.85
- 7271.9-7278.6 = 1.71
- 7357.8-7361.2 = 1.56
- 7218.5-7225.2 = 1.71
